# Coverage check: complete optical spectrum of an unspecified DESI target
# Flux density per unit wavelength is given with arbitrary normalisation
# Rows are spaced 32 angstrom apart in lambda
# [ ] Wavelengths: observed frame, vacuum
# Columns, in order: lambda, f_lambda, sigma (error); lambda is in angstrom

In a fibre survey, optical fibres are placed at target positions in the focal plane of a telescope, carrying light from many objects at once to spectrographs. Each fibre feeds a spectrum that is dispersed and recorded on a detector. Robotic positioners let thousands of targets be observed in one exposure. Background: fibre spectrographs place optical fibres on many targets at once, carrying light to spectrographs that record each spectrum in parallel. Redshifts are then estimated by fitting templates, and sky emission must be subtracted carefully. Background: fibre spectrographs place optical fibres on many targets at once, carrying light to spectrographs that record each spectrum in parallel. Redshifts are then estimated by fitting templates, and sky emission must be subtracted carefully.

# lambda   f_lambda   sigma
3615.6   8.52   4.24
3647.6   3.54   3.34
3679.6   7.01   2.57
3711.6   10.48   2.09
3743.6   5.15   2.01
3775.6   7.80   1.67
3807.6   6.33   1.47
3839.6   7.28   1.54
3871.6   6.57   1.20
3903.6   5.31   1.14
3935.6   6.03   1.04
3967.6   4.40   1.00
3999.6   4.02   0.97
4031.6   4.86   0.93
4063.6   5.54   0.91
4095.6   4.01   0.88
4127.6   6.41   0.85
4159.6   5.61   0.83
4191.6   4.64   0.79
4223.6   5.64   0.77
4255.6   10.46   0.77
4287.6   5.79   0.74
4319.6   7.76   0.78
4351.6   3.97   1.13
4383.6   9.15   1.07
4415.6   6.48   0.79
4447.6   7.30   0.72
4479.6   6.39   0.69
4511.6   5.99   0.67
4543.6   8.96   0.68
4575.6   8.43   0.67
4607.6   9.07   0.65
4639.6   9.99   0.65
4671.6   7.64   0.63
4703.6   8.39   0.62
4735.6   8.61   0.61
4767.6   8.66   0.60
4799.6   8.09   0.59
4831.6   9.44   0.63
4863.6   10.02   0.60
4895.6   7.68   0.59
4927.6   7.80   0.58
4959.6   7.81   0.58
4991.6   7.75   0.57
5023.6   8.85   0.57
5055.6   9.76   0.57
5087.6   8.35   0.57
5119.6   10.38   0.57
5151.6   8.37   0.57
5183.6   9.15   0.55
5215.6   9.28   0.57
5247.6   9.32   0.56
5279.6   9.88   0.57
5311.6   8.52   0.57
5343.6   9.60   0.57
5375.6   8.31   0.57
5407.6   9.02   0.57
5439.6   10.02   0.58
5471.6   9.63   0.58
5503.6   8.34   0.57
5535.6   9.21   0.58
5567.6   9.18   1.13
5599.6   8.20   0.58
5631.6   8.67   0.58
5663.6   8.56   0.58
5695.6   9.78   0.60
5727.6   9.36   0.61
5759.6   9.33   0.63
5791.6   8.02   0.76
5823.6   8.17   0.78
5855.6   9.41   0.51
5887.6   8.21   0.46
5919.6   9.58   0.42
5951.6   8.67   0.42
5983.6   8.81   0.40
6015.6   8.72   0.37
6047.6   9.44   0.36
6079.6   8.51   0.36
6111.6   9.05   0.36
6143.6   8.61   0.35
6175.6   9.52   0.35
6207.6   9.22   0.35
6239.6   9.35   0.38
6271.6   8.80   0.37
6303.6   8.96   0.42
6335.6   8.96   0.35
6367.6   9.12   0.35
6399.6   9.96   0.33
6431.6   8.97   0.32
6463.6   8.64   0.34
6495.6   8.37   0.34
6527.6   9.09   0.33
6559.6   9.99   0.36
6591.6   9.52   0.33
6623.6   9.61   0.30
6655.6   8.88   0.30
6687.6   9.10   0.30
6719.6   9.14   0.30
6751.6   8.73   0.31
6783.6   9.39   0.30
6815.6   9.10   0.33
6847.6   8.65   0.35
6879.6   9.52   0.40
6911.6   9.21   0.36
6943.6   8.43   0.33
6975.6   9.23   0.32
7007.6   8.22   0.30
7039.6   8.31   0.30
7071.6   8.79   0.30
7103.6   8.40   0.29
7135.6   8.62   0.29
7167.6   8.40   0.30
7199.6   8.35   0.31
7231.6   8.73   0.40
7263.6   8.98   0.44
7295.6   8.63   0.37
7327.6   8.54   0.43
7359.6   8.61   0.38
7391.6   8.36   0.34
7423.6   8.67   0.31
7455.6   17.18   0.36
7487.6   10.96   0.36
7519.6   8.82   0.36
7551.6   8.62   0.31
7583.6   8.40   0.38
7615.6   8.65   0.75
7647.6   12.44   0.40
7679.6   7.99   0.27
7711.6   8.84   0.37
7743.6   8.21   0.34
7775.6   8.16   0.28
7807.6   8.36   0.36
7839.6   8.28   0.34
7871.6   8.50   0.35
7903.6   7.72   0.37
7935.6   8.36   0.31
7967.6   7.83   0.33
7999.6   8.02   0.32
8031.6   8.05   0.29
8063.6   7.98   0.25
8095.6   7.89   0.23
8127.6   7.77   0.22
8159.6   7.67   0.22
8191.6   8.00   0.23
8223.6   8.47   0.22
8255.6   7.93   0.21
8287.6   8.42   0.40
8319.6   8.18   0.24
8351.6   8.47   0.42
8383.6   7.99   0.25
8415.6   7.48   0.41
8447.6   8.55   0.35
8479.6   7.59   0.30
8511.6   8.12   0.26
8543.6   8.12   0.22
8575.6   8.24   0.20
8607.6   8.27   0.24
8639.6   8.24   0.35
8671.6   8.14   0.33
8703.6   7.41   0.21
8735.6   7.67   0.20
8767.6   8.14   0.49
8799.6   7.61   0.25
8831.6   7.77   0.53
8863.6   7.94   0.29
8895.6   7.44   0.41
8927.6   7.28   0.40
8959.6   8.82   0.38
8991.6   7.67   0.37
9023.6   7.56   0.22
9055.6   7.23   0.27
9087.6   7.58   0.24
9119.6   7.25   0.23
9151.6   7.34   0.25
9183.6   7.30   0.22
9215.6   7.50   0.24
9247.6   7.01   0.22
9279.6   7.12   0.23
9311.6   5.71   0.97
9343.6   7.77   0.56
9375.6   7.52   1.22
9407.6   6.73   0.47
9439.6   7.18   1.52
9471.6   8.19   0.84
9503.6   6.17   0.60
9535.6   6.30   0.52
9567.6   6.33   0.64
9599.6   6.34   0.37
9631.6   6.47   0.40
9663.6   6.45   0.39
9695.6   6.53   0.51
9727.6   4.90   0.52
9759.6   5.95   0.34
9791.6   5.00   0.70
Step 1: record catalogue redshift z 0.14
